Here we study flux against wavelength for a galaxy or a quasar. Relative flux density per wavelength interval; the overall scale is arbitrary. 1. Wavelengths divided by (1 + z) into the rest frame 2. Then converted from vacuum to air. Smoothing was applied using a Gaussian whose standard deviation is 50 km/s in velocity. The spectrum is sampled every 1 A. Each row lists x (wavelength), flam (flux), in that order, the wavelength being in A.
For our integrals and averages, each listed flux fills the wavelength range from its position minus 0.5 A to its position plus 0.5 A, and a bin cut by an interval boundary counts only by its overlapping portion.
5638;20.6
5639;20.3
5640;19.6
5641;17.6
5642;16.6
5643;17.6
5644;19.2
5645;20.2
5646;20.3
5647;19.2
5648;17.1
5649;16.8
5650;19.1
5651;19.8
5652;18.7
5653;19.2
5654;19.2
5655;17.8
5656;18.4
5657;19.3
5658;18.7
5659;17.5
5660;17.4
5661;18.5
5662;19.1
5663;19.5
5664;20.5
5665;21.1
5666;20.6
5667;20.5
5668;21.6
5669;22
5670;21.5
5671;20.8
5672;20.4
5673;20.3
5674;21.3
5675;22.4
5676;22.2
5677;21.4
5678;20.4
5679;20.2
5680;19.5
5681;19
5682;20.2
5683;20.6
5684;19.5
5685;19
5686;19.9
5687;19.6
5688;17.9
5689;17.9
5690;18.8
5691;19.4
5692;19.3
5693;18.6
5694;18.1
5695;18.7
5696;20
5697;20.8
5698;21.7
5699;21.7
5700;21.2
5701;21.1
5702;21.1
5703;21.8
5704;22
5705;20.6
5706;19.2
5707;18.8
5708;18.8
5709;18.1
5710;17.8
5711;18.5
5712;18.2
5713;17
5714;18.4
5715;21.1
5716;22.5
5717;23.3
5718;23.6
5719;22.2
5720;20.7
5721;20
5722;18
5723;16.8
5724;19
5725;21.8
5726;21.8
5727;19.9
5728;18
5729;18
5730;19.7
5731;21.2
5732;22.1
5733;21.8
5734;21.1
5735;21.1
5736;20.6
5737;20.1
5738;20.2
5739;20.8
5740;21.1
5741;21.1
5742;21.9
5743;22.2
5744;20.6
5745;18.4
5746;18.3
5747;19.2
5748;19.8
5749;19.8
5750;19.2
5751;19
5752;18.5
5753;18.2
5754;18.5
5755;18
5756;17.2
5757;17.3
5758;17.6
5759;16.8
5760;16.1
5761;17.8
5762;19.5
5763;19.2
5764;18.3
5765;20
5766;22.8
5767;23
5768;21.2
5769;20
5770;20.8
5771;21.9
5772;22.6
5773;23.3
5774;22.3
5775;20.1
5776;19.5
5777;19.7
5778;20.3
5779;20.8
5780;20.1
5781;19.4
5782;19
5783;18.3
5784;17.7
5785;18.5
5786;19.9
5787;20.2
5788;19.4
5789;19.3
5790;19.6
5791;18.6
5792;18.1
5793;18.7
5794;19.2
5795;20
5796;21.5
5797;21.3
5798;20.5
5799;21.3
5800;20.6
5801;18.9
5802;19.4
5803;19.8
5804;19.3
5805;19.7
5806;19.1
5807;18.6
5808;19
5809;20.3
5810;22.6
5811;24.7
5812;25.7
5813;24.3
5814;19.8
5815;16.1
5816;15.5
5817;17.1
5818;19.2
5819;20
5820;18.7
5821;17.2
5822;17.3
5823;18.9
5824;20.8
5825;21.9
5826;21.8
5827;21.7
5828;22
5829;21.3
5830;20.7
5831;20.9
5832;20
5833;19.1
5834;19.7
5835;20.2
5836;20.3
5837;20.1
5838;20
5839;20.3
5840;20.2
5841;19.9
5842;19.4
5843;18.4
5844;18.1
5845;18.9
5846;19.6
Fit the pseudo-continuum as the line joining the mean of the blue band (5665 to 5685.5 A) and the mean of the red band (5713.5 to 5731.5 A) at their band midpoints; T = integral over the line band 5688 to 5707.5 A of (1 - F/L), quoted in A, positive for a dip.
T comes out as 0.50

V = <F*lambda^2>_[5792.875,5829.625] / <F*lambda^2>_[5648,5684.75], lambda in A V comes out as 1.07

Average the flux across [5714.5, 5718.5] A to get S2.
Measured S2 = 22.6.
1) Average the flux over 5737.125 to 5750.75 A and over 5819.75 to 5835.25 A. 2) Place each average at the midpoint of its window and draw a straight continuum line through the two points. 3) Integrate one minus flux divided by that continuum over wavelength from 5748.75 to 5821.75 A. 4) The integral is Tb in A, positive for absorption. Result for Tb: 1.85 A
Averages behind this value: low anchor 20.2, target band 19.7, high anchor 20.2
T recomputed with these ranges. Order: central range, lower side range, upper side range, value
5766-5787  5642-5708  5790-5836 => -0.5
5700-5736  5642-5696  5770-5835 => -0.8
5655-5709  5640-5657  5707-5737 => -2.0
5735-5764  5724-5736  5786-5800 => 1.6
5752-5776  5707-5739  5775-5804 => 0.2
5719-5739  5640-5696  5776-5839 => -0.5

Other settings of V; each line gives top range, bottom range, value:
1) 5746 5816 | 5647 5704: 1.04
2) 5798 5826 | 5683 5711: 1.05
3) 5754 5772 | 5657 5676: 0.99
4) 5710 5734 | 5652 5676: 1.03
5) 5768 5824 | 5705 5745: 1.01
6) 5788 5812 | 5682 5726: 1.05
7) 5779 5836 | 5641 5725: 1.05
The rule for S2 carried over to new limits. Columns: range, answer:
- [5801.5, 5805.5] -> 19.6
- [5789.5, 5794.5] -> 18.8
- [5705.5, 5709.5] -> 18.7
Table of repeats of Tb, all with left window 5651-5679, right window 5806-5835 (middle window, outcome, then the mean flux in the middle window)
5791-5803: 0.1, 19.9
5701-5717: 0.2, 19.8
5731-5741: -0.5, 21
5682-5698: 0.6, 19.3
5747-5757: 0.7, 18.6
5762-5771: -0.3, 20.7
